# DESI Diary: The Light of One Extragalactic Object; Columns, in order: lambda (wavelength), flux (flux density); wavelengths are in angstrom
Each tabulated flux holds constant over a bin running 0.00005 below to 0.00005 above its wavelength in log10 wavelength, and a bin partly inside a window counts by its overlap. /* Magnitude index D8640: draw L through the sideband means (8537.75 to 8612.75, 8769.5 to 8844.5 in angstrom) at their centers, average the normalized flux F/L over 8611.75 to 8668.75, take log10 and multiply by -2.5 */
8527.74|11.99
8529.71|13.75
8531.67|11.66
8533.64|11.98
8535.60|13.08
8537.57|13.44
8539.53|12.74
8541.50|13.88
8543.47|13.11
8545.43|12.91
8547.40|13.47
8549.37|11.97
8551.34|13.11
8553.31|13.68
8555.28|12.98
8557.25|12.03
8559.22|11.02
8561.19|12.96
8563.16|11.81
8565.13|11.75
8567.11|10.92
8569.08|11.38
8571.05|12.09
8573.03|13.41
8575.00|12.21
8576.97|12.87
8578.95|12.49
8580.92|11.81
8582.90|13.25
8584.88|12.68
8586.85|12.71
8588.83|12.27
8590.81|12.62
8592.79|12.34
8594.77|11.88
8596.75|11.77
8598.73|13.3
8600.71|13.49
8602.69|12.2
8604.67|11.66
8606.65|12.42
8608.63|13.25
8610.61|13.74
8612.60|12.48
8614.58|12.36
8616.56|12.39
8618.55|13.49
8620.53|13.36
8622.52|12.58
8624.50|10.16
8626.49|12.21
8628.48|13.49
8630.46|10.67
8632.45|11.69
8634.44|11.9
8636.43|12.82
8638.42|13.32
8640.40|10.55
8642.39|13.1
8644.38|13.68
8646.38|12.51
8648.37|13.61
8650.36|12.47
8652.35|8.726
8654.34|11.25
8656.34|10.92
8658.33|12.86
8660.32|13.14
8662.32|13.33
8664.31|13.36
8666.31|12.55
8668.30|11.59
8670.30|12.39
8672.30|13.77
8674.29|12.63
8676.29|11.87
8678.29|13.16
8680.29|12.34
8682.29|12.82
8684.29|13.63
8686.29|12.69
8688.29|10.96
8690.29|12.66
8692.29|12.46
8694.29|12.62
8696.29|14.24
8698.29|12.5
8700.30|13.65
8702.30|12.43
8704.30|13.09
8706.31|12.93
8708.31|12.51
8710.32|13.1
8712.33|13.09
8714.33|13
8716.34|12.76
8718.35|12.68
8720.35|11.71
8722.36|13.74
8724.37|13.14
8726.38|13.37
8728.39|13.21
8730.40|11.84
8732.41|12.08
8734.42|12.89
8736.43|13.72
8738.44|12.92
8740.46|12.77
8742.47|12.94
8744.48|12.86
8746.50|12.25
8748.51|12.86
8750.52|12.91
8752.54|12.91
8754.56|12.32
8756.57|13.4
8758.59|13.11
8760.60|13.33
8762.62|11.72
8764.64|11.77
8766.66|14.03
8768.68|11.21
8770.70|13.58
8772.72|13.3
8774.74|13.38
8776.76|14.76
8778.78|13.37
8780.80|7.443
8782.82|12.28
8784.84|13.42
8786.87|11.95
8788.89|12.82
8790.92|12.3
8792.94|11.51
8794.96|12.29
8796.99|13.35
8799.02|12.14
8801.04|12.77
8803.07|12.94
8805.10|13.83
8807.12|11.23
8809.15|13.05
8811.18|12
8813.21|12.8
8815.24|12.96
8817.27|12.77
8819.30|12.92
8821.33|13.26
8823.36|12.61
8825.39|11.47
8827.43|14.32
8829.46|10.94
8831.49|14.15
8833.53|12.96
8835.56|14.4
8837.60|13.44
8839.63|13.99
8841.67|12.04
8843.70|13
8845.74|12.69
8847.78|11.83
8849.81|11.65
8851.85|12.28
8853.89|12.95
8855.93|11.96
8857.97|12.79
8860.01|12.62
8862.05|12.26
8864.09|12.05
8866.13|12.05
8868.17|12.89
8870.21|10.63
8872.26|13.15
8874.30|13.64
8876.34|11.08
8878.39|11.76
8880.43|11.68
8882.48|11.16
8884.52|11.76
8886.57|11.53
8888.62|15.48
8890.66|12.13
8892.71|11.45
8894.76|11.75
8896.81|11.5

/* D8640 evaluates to 0.03 mag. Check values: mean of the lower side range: 12.6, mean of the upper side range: 12.7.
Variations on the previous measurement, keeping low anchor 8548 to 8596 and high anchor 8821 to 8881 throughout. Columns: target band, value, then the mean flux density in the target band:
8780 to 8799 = 0.046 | 12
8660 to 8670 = -0.028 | 12.7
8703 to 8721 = -0.029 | 12.8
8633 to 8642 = 0.018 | 12.2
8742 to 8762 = -0.033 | 12.9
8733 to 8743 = -0.046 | 13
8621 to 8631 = 0.039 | 12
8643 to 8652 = -0.030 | 12.8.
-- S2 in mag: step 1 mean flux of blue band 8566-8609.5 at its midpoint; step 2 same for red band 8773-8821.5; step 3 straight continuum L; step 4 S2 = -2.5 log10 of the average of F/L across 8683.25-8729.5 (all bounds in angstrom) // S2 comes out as -0.03 mag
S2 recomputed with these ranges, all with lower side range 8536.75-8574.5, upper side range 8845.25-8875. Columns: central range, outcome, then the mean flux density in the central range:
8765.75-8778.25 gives -0.08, 13.4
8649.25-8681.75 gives 0.02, 12.3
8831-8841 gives -0.11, 13.7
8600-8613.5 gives -0.02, 12.7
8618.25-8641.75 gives 0.03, 12.2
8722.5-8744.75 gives -0.04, 12.9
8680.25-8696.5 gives -0.02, 12.7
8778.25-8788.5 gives 0.06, 11.7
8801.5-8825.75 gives -0.03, 12.7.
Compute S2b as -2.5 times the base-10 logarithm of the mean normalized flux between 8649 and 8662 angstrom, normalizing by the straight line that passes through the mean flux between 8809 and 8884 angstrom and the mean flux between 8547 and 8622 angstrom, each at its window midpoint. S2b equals 0.07 mag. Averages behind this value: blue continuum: 12.5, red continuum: 12.5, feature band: 11.7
